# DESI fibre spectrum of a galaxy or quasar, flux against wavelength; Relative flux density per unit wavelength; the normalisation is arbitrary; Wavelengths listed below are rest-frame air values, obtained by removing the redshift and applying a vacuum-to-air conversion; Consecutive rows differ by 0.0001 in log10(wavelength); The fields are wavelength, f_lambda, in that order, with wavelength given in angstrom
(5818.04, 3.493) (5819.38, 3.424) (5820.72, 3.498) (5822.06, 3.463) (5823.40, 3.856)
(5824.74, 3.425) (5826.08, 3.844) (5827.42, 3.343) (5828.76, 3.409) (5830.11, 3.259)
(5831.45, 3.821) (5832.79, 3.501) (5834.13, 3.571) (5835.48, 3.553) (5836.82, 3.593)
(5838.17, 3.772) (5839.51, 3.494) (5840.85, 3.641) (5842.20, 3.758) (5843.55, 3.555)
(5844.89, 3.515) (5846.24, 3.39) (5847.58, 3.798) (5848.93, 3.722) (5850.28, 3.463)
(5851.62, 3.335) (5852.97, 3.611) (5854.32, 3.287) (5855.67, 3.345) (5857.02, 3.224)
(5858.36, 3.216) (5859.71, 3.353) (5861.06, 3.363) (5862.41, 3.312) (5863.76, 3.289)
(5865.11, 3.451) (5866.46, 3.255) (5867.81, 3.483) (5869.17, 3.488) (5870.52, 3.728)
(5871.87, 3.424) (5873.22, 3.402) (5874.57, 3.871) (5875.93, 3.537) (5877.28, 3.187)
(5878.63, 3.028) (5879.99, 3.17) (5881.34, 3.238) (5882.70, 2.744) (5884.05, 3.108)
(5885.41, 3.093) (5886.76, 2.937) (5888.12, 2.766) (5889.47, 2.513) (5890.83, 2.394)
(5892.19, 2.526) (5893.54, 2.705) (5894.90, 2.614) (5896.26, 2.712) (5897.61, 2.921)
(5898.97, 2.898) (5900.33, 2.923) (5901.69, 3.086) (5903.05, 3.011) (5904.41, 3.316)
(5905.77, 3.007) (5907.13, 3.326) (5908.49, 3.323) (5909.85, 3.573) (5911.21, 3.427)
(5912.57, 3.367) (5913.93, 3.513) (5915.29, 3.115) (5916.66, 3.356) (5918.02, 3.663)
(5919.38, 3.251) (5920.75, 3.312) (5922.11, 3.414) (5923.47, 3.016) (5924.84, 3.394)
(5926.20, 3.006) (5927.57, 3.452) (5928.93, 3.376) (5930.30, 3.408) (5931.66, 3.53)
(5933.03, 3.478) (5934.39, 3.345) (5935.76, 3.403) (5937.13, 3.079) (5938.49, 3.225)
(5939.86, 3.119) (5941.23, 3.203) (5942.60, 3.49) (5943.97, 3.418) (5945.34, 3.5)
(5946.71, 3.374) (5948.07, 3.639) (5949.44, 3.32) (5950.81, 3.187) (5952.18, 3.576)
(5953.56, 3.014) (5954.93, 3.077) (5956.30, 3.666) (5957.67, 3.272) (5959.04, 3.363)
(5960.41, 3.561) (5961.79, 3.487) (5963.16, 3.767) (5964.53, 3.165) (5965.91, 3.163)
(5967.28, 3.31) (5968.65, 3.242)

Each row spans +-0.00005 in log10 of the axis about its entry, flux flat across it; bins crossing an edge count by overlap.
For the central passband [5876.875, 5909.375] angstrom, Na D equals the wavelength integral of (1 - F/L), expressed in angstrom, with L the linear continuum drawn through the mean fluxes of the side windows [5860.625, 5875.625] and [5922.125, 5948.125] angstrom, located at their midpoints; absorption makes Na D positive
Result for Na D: 4.5 angstrom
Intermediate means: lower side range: 3.46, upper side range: 3.34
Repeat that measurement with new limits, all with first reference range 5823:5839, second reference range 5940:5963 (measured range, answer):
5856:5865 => 0.6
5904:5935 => 0.8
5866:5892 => 2.5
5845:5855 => 0.1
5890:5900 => 2.3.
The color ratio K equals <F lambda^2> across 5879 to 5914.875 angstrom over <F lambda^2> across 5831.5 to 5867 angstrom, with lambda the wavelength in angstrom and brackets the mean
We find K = 0.88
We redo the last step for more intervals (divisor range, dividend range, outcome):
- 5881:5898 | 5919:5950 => 1.22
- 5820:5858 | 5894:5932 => 0.93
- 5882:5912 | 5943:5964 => 1.18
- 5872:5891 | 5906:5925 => 1.09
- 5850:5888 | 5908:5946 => 1.03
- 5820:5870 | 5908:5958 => 0.99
